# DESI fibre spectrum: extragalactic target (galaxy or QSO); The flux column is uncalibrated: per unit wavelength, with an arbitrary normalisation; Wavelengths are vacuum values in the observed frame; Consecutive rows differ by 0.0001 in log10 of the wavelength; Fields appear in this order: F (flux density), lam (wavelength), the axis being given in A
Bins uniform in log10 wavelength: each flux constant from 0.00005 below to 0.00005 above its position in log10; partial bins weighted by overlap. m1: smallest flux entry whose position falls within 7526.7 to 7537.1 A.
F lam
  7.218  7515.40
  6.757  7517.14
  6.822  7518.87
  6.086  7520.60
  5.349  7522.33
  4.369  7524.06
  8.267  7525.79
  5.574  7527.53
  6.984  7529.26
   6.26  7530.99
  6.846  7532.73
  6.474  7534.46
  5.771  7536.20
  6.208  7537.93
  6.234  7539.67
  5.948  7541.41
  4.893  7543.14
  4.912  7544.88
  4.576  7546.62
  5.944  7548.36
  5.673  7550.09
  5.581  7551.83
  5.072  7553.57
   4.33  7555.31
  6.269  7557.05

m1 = 5.574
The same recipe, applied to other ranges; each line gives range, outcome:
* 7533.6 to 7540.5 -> 5.771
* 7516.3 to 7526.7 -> 4.369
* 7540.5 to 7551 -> 4.576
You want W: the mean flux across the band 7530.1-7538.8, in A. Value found 6.31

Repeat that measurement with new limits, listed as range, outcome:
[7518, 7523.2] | 6.09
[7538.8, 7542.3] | 6.08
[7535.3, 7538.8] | 5.99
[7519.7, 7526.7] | 6.02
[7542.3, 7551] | 5.2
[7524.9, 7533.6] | 6.78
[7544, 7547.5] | 4.74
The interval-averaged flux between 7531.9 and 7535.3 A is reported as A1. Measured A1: 6.67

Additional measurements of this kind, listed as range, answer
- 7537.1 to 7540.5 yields 6.21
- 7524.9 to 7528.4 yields 6.9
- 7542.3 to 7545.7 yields 4.9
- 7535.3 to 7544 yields 5.81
